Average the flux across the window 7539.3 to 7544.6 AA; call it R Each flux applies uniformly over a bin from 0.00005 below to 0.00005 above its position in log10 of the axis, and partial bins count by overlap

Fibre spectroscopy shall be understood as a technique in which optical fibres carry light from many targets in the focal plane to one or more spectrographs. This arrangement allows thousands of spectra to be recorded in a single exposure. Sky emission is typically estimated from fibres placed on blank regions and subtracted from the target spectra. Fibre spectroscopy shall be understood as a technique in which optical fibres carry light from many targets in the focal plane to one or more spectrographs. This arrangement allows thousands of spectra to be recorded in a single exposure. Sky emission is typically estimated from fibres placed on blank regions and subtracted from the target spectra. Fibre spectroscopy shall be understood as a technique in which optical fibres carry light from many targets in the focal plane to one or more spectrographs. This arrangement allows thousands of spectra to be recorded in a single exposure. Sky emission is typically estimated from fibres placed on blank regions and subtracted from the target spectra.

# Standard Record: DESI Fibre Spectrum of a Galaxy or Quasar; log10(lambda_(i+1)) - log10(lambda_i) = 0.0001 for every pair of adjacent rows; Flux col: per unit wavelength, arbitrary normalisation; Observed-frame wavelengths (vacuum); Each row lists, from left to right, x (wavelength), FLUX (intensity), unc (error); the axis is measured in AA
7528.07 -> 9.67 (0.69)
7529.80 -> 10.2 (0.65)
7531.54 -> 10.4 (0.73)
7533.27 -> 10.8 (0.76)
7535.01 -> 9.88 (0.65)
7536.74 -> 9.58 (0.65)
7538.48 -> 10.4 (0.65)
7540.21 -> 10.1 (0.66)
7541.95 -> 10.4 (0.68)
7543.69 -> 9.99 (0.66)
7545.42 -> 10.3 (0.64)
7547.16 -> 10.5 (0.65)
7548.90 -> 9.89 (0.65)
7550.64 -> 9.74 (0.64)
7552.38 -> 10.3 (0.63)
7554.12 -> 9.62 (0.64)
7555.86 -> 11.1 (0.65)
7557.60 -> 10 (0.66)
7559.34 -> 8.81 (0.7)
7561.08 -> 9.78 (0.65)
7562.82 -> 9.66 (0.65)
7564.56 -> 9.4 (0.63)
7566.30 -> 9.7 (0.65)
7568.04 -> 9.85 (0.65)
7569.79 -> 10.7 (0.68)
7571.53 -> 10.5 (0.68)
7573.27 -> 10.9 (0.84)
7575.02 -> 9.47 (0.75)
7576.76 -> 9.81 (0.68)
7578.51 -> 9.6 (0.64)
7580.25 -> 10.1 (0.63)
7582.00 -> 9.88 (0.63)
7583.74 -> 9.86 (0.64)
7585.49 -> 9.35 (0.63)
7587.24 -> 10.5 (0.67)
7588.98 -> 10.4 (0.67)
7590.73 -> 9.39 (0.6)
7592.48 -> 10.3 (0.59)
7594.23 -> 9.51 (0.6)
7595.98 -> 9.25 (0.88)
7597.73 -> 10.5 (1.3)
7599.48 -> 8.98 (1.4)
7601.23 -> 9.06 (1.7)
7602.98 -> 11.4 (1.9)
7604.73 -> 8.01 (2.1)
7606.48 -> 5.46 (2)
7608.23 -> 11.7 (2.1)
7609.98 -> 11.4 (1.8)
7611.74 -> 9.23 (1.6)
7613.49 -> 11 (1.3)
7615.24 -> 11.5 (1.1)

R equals 10.2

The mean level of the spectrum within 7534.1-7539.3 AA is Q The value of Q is 9.95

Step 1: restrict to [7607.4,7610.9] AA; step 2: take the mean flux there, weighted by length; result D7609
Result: 11.5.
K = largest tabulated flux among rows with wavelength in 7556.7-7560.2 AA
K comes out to 10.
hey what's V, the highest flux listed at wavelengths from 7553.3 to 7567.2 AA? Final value 11.1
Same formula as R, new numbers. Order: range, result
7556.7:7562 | 9.54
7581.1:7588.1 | 9.89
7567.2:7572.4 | 10.3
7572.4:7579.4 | 9.95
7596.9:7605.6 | 9.59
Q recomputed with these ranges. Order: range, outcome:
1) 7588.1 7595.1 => 9.9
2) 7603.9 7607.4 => 6.79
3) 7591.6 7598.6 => 9.88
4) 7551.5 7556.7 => 10.3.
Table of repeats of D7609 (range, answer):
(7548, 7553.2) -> 9.97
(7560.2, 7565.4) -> 9.62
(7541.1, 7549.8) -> 10.2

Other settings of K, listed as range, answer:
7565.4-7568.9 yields 9.85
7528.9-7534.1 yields 10.8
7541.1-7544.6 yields 10.4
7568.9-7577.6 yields 10.9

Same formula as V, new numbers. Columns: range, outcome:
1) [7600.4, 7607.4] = 11.4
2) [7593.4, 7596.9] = 9.51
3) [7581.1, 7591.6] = 10.5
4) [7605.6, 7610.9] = 11.7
